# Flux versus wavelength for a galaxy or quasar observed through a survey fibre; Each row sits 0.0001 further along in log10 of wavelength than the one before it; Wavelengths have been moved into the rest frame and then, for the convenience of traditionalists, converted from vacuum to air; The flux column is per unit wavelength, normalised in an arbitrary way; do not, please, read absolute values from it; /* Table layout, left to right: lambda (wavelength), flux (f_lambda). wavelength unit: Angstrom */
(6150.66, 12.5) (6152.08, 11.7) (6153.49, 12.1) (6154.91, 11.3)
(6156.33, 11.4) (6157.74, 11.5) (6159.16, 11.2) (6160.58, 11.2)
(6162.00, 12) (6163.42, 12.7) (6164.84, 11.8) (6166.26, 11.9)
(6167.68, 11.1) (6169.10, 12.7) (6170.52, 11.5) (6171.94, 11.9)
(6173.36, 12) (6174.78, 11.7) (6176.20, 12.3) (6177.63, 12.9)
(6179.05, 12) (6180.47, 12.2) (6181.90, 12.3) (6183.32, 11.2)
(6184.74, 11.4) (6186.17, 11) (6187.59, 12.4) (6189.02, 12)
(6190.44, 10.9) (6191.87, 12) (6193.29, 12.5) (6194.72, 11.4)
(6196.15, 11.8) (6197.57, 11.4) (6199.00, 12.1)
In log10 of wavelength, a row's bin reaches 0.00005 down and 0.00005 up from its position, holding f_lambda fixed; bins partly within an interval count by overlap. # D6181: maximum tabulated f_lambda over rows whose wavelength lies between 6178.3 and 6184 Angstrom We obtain 12.3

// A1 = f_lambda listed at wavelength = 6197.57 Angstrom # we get 11.4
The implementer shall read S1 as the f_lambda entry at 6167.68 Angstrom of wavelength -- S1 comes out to 11.1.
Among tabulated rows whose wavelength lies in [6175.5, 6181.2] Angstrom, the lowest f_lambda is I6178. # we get 12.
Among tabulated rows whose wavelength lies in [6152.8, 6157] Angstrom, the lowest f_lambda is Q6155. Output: 11.3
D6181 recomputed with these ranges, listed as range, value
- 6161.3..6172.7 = 12.7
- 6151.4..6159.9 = 12.1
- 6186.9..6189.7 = 12.4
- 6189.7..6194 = 12.5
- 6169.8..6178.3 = 12.9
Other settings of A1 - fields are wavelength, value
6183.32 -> 11.2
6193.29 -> 12.5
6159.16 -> 11.2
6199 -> 12.1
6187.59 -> 12.4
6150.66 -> 12.5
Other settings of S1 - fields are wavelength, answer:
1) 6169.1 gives 12.7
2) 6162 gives 12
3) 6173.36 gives 12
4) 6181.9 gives 12.3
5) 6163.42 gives 12.7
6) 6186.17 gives 11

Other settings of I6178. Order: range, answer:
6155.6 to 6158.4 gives 11.4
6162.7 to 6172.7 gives 11.1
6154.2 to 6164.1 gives 11.2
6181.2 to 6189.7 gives 11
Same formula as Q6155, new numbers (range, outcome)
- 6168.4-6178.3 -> 11.5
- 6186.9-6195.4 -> 10.9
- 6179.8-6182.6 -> 12.2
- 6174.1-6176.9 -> 11.7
